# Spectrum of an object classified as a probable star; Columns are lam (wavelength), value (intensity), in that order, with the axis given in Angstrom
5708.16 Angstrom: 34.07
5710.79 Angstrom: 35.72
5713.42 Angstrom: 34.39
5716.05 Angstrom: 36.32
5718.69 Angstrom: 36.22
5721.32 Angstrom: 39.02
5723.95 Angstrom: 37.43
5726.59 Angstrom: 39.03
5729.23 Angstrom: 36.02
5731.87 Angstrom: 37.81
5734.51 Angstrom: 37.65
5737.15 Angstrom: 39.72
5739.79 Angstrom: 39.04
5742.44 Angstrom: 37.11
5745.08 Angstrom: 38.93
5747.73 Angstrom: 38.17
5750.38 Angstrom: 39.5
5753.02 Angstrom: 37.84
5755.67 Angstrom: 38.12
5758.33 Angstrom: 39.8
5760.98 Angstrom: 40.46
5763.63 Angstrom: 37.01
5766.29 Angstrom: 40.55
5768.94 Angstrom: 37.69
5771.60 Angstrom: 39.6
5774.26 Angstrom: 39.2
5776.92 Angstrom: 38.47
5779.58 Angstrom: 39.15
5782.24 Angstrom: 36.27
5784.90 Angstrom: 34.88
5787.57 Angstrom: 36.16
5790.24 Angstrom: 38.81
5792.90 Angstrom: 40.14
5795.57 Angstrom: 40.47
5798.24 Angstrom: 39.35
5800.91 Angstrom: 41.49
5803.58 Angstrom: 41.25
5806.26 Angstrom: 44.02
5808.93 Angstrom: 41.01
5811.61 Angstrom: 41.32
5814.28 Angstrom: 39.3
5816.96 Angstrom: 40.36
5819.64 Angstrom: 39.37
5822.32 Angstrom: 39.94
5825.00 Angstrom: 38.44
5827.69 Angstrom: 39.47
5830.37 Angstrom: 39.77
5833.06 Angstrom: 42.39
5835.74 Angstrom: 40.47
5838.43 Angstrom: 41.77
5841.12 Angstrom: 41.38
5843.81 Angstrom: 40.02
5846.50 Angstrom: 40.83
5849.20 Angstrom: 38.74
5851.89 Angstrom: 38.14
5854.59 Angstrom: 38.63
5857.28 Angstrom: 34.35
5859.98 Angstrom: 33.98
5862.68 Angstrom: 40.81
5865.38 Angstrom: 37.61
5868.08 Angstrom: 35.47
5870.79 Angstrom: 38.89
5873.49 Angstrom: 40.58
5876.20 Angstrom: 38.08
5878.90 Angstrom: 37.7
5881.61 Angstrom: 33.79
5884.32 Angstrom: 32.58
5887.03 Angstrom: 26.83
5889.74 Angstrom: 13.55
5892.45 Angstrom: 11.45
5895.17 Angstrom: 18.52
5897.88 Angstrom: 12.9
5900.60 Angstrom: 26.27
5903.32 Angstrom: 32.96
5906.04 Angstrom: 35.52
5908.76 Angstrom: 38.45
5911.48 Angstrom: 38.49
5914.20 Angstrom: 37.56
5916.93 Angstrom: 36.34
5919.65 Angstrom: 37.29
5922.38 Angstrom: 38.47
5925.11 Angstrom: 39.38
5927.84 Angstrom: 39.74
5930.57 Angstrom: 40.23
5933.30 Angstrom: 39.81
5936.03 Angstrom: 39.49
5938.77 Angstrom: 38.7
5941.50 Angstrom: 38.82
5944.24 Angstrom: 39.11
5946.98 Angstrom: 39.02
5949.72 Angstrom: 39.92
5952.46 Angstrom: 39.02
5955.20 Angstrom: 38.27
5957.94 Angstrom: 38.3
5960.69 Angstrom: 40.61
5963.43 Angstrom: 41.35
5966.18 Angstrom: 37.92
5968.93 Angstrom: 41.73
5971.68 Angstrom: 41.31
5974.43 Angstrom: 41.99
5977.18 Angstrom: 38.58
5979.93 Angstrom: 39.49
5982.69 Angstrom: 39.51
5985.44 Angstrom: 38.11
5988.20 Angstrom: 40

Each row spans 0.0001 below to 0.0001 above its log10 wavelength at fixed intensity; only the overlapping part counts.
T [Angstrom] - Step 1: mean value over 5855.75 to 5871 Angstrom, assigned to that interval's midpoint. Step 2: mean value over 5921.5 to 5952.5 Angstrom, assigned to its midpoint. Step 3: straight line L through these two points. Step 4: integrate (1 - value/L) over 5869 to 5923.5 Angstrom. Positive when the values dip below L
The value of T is 9.46 Angstrom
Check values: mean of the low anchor 36.7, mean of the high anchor 39.3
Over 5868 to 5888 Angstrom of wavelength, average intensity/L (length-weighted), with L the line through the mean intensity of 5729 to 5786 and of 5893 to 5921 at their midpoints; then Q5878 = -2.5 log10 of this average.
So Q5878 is -0.106 mag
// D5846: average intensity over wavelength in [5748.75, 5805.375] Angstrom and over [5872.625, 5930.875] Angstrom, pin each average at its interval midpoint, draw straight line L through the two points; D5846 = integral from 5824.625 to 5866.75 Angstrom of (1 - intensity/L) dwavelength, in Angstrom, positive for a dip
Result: -5.0 Angstrom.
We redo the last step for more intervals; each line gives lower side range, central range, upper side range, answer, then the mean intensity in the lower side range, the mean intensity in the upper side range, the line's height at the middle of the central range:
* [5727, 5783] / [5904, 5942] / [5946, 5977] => 1.3 Angstrom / 38.5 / 39.9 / 39.7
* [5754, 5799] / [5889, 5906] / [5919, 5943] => 8.0 Angstrom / 38.6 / 39.2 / 39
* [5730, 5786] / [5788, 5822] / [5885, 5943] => -3.5 Angstrom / 38.4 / 32.5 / 36.6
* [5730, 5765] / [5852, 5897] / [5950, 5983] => 8.3 Angstrom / 38.5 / 39.9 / 39.3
